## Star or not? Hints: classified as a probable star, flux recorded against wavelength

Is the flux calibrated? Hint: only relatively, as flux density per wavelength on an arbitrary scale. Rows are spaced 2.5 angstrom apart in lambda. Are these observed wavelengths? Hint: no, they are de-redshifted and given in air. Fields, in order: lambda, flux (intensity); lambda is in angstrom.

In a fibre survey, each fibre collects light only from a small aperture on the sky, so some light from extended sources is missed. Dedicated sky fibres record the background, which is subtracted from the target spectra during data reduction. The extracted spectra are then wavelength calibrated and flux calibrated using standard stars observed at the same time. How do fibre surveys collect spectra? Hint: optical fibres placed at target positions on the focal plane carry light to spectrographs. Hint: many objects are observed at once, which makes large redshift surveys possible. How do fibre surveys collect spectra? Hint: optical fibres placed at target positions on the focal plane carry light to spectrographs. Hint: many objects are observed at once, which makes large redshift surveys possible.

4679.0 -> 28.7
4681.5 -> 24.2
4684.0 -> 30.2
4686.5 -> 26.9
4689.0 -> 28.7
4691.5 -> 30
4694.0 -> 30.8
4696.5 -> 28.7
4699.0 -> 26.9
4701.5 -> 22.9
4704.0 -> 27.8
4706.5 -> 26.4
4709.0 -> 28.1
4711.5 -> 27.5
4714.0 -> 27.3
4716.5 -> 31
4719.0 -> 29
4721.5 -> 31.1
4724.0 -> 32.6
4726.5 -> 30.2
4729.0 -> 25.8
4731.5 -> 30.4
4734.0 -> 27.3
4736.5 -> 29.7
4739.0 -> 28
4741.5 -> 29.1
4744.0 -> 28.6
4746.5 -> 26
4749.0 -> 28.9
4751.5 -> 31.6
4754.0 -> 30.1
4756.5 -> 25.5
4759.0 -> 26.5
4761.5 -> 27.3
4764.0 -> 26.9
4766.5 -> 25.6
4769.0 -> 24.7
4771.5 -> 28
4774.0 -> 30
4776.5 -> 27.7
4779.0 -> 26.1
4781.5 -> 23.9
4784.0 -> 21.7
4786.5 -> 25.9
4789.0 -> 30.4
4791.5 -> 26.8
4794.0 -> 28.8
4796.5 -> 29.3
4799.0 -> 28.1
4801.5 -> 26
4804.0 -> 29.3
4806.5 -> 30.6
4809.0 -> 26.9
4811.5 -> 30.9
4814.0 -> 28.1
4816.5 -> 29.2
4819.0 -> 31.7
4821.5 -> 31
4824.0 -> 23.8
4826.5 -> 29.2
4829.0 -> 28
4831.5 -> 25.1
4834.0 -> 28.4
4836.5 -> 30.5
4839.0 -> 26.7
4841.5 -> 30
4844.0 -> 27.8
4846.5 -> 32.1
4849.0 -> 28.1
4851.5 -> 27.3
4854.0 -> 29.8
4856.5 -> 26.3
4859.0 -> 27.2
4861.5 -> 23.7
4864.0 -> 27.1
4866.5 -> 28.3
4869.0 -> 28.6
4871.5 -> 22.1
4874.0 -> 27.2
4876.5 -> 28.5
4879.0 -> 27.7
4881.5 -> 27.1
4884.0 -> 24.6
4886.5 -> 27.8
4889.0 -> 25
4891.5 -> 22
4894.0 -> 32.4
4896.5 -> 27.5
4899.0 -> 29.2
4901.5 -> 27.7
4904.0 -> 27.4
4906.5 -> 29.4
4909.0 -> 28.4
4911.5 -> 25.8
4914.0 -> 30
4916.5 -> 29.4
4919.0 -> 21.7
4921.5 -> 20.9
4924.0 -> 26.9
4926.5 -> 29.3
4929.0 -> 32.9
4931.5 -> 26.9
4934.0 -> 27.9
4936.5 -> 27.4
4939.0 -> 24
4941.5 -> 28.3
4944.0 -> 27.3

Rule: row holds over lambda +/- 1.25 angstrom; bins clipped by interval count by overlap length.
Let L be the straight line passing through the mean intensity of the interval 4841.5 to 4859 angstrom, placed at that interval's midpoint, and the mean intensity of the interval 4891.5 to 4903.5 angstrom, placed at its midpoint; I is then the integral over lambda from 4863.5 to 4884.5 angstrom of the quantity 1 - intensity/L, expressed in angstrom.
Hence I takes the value 1.17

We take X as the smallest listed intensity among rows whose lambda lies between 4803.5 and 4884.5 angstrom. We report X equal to 22.1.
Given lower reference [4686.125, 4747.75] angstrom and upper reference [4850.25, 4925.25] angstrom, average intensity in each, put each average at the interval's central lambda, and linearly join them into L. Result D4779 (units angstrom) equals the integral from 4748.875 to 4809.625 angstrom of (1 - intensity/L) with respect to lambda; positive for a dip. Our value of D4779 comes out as 0.96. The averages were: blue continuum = 28.5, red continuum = 26.9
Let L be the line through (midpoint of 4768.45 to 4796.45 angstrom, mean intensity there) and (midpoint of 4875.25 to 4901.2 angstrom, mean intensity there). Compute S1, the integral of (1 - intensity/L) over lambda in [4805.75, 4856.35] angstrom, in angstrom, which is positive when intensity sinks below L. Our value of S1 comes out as -3.1 angstrom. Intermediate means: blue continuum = 26.9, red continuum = 27.2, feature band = 28.7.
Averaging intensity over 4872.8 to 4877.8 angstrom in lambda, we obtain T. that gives 27.9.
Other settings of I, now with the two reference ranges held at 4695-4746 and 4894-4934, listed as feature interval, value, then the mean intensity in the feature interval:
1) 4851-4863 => 0.5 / 26.8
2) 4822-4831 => 0.3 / 27.2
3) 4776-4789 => 1.3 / 25.4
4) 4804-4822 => -1.0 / 29.7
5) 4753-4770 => 1.0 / 26.6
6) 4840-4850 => -0.5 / 29.5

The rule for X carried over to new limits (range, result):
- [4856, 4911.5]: 22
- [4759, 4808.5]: 21.7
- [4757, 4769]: 24.7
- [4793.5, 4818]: 26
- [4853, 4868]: 23.7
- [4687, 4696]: 28.7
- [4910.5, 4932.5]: 20.9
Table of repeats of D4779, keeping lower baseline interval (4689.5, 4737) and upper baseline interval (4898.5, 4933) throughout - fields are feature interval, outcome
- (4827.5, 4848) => -0.47 angstrom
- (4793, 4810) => -0.19 angstrom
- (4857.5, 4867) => 0.47 angstrom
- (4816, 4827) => -0.36 angstrom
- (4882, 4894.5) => 0.74 angstrom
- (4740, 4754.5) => -0.29 angstrom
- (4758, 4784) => 1.71 angstrom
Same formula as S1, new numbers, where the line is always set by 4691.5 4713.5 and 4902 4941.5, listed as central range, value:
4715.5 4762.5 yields -2.37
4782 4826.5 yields -1.13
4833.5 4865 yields -0.83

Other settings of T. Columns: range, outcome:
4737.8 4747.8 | 27.9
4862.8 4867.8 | 27.7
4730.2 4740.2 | 28.8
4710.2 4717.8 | 28.6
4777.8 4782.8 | 25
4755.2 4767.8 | 26.4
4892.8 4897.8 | 29.9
